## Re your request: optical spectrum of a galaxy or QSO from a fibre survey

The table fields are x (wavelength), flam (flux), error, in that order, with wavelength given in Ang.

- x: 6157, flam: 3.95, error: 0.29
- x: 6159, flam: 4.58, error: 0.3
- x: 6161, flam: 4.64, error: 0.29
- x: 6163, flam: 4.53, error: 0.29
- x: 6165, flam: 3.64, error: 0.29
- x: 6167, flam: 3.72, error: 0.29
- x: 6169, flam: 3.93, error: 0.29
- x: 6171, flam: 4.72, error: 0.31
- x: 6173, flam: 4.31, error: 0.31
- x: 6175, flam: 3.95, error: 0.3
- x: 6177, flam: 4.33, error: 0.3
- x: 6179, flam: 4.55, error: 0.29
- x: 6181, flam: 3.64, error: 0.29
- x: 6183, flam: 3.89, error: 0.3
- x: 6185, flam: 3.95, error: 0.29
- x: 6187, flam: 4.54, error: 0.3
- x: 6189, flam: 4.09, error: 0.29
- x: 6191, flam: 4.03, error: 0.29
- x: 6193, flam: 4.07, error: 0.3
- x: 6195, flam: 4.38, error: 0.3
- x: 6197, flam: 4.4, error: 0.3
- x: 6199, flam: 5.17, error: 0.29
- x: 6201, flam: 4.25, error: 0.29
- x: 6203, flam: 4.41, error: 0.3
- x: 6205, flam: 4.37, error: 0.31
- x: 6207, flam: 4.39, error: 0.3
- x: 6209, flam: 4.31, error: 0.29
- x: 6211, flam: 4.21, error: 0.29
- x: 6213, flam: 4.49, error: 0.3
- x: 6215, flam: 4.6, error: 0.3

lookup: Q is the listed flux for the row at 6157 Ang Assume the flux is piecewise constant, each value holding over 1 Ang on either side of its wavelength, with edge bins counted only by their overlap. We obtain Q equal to 3.95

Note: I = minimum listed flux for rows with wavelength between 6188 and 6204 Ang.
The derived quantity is 4.03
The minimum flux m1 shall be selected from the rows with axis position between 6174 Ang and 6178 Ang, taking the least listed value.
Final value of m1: 3.95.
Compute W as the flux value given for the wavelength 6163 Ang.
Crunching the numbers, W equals 4.53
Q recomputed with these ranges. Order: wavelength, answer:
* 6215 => 4.6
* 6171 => 4.72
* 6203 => 4.41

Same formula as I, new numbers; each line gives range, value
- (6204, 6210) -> 4.31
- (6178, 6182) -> 3.64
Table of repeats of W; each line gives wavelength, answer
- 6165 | 3.64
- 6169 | 3.93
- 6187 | 4.54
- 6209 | 4.31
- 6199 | 5.17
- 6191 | 4.03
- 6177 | 4.33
